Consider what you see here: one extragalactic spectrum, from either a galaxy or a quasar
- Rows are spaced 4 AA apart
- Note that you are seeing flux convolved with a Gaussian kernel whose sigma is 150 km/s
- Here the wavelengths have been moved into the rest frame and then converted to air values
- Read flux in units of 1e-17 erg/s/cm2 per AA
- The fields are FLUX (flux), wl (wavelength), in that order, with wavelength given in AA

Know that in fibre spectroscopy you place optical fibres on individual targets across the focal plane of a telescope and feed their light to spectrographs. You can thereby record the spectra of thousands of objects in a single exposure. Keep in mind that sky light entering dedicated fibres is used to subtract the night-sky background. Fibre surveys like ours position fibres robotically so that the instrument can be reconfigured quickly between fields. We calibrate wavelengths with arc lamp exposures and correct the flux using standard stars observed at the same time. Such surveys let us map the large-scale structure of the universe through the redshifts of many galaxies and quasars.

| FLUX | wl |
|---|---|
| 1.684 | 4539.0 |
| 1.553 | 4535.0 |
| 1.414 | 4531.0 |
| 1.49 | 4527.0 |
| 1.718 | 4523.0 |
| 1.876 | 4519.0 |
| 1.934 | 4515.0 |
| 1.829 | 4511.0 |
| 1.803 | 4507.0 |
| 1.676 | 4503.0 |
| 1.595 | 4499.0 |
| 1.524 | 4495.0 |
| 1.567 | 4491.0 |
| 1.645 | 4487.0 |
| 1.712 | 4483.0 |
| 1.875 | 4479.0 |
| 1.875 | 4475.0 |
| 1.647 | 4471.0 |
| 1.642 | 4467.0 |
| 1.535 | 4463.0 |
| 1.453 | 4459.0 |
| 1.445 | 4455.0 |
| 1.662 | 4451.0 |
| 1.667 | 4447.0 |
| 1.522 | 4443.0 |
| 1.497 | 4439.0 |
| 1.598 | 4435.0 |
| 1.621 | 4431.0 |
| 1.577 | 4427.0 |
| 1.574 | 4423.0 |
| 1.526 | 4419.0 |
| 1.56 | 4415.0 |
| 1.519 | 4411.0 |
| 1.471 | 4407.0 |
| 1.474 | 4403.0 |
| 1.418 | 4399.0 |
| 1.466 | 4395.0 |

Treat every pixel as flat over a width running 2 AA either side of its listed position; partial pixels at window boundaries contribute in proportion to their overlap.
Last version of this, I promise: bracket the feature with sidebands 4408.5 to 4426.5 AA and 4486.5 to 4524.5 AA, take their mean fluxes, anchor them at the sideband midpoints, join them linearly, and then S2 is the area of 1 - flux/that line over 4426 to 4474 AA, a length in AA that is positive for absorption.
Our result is 0.9 AA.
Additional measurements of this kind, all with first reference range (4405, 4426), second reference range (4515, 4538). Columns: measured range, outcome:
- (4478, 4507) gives -0.92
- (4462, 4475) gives -0.57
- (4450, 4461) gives 0.45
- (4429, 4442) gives -0.14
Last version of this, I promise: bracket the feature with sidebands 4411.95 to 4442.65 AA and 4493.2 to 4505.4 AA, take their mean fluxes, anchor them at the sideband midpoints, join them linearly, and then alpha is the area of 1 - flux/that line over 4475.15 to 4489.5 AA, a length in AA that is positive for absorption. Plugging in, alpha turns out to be -1.4 AA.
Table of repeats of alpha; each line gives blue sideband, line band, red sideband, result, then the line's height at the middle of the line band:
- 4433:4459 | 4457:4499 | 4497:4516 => 0.45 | 1.66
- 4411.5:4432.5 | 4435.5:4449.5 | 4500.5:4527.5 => 0.38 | 1.61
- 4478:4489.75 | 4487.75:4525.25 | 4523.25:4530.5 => -2.42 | 1.62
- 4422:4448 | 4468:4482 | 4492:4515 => -1.12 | 1.65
